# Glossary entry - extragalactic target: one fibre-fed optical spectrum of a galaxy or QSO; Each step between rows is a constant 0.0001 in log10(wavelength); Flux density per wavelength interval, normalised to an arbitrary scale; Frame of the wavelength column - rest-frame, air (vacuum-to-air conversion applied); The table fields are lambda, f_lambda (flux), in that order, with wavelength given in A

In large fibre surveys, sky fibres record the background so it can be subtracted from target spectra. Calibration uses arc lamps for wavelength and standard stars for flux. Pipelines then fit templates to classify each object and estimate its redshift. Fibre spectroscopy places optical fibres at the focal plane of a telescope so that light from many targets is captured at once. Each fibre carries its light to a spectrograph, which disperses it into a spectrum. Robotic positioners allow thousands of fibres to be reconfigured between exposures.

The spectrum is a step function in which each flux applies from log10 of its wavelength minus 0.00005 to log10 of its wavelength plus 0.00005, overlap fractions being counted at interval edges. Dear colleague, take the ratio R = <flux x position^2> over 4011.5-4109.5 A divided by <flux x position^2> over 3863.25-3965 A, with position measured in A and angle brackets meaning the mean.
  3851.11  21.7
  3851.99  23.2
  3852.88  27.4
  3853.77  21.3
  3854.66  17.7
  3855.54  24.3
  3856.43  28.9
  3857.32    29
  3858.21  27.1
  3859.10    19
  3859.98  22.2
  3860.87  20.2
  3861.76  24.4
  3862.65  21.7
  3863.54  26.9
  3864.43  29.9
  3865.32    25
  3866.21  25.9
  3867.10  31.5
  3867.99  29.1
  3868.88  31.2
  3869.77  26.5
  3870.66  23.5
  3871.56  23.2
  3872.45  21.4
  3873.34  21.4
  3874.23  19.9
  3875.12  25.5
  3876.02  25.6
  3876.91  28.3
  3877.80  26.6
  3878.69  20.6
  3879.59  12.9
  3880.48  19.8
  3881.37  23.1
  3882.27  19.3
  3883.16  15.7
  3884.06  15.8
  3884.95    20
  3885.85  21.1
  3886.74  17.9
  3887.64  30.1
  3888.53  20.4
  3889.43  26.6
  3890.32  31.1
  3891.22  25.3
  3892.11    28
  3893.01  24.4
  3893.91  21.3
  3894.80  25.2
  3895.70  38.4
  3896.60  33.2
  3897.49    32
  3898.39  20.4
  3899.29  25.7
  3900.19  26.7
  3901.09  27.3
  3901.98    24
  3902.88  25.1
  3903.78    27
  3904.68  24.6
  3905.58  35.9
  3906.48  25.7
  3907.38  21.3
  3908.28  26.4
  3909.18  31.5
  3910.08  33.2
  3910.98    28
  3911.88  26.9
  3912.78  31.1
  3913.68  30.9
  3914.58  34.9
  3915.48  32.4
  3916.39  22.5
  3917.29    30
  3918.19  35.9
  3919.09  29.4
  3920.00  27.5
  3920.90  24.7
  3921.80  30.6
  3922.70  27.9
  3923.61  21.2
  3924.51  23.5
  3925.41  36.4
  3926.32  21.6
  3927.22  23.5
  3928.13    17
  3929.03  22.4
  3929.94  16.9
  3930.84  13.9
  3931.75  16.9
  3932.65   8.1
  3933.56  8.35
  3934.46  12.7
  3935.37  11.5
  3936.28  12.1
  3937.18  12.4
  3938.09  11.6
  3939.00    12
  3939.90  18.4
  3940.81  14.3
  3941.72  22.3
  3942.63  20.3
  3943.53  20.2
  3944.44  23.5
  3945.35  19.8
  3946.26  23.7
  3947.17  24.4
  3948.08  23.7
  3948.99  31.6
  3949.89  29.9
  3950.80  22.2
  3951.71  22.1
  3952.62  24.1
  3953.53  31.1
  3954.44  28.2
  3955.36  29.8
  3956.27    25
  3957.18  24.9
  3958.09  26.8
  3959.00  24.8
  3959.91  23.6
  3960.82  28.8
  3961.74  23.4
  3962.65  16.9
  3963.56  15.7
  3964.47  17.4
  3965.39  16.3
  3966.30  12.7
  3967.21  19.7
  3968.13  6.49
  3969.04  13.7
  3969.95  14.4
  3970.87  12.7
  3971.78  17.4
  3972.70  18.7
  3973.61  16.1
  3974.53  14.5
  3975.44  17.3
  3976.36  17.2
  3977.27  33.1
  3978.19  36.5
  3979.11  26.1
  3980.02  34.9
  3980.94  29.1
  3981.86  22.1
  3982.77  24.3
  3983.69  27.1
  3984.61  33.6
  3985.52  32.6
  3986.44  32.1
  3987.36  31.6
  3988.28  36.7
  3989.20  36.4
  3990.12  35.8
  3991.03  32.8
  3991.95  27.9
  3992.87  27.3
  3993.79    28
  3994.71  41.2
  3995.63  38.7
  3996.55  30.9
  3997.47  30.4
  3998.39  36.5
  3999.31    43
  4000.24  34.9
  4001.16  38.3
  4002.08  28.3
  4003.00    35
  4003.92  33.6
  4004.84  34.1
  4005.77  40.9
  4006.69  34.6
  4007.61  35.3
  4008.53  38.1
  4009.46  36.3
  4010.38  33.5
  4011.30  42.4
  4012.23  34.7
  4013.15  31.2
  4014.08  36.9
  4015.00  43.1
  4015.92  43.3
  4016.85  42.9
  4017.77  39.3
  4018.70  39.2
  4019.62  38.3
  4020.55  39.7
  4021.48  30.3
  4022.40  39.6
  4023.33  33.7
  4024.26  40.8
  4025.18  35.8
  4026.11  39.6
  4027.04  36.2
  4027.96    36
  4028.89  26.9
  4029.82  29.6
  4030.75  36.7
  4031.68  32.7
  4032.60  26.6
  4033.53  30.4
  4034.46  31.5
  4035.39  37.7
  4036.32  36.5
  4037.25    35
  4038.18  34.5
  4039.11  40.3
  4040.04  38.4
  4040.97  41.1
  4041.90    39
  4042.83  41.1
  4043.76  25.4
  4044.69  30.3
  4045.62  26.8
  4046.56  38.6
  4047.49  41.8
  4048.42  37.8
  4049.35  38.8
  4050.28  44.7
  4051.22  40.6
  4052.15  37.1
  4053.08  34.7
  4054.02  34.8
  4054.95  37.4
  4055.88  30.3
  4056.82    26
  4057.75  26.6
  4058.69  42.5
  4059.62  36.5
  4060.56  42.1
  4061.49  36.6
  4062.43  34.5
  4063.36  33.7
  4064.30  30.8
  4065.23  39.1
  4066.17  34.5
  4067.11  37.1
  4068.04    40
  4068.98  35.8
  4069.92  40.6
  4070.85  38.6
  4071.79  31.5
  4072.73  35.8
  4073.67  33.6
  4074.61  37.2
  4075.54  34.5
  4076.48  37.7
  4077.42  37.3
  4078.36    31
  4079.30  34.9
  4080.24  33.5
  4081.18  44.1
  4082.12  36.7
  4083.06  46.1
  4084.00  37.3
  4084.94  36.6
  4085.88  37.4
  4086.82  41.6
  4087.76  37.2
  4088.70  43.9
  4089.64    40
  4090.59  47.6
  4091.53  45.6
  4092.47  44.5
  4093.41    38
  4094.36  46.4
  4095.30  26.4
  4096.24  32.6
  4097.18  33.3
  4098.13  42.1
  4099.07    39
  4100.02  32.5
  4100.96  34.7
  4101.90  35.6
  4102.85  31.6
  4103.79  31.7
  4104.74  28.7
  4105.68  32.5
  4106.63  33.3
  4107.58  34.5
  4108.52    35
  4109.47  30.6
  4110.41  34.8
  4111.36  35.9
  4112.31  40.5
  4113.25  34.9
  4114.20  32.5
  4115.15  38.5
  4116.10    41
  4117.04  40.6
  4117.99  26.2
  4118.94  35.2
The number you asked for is 1.6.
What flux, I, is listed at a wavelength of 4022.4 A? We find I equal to 39.6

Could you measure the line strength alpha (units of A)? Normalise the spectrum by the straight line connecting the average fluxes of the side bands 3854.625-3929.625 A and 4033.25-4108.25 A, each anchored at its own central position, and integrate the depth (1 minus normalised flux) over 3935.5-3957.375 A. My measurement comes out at 5.4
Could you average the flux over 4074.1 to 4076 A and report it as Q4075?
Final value 35.9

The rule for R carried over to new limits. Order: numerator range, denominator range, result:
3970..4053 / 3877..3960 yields 1.47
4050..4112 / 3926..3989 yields 1.81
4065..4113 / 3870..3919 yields 1.58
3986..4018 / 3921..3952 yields 1.84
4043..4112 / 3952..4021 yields 1.29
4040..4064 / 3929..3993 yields 1.70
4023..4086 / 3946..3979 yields 1.72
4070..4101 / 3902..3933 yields 1.59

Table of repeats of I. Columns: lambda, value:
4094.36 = 46.4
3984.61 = 33.6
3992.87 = 27.3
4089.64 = 40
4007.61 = 35.3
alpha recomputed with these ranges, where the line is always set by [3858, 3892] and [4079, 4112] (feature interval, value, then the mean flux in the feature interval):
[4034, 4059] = -1.33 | 35.9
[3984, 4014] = -3.28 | 34.6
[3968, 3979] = 4.04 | 18.8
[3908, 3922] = -2.01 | 29.8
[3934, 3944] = 4.46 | 15.3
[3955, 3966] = 2.37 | 22.6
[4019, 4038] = -1.02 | 34.7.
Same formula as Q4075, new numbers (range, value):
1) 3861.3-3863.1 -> 23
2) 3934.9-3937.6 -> 12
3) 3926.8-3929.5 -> 20.9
